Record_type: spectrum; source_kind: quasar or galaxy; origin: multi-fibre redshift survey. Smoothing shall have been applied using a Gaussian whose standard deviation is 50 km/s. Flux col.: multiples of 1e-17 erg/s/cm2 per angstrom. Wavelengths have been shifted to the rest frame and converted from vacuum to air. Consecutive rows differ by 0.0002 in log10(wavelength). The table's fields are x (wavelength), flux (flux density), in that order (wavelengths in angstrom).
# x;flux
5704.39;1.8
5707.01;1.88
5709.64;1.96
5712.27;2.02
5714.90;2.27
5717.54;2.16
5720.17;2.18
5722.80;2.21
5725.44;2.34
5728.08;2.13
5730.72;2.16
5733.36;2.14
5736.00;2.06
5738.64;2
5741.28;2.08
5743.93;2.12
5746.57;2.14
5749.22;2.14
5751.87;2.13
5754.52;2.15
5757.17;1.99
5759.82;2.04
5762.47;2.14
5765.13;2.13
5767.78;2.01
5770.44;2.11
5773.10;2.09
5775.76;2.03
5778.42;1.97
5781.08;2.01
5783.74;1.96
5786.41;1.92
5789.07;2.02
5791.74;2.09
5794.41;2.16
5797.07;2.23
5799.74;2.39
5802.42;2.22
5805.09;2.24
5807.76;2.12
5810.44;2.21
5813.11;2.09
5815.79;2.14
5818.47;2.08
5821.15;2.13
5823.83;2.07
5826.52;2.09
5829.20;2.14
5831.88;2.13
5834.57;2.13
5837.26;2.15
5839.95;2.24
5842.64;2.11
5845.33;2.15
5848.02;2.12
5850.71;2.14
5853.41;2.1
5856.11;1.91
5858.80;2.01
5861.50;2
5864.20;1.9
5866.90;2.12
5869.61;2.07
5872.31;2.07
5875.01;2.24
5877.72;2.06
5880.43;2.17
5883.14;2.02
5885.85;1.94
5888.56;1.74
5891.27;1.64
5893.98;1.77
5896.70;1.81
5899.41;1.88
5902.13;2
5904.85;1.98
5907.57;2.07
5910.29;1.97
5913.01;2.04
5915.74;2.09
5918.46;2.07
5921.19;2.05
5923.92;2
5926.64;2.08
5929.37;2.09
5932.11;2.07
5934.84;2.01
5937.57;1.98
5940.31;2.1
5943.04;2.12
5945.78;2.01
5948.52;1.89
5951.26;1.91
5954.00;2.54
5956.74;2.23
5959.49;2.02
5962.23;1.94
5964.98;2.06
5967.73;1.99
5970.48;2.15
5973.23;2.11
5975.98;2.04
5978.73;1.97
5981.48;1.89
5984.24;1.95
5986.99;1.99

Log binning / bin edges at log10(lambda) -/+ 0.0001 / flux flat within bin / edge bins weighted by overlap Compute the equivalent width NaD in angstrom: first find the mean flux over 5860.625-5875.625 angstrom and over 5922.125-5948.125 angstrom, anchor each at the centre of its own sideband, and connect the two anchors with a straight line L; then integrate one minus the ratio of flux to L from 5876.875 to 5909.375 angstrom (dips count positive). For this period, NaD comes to 2.1 angstrom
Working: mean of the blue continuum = 2.06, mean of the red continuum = 2.05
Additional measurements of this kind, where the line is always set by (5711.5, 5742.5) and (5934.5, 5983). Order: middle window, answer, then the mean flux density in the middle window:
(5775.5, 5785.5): 0.7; 1.99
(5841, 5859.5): 0.1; 2.08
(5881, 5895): 1.6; 1.84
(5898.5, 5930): 0.7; 2.03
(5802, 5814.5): -0.3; 2.17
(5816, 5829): 0.1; 2.1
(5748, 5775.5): 0.6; 2.09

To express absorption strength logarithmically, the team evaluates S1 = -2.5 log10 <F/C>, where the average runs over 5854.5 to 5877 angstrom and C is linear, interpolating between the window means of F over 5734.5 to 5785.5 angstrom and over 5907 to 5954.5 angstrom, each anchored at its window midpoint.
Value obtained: 0.01 mag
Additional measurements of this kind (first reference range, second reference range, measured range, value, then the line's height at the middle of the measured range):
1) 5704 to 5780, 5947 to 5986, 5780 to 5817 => -0.02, 2.08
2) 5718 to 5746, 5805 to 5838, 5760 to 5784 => 0.04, 2.14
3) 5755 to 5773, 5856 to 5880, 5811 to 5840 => -0.03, 2.06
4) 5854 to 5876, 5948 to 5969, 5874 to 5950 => 0.03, 2.06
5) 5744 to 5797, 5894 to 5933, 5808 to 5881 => -0.03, 2.04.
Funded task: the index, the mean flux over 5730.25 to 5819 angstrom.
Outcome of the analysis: 2.1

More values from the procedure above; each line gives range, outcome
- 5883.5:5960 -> 2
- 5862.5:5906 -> 1.96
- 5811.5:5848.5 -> 2.13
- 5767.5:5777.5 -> 2.06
